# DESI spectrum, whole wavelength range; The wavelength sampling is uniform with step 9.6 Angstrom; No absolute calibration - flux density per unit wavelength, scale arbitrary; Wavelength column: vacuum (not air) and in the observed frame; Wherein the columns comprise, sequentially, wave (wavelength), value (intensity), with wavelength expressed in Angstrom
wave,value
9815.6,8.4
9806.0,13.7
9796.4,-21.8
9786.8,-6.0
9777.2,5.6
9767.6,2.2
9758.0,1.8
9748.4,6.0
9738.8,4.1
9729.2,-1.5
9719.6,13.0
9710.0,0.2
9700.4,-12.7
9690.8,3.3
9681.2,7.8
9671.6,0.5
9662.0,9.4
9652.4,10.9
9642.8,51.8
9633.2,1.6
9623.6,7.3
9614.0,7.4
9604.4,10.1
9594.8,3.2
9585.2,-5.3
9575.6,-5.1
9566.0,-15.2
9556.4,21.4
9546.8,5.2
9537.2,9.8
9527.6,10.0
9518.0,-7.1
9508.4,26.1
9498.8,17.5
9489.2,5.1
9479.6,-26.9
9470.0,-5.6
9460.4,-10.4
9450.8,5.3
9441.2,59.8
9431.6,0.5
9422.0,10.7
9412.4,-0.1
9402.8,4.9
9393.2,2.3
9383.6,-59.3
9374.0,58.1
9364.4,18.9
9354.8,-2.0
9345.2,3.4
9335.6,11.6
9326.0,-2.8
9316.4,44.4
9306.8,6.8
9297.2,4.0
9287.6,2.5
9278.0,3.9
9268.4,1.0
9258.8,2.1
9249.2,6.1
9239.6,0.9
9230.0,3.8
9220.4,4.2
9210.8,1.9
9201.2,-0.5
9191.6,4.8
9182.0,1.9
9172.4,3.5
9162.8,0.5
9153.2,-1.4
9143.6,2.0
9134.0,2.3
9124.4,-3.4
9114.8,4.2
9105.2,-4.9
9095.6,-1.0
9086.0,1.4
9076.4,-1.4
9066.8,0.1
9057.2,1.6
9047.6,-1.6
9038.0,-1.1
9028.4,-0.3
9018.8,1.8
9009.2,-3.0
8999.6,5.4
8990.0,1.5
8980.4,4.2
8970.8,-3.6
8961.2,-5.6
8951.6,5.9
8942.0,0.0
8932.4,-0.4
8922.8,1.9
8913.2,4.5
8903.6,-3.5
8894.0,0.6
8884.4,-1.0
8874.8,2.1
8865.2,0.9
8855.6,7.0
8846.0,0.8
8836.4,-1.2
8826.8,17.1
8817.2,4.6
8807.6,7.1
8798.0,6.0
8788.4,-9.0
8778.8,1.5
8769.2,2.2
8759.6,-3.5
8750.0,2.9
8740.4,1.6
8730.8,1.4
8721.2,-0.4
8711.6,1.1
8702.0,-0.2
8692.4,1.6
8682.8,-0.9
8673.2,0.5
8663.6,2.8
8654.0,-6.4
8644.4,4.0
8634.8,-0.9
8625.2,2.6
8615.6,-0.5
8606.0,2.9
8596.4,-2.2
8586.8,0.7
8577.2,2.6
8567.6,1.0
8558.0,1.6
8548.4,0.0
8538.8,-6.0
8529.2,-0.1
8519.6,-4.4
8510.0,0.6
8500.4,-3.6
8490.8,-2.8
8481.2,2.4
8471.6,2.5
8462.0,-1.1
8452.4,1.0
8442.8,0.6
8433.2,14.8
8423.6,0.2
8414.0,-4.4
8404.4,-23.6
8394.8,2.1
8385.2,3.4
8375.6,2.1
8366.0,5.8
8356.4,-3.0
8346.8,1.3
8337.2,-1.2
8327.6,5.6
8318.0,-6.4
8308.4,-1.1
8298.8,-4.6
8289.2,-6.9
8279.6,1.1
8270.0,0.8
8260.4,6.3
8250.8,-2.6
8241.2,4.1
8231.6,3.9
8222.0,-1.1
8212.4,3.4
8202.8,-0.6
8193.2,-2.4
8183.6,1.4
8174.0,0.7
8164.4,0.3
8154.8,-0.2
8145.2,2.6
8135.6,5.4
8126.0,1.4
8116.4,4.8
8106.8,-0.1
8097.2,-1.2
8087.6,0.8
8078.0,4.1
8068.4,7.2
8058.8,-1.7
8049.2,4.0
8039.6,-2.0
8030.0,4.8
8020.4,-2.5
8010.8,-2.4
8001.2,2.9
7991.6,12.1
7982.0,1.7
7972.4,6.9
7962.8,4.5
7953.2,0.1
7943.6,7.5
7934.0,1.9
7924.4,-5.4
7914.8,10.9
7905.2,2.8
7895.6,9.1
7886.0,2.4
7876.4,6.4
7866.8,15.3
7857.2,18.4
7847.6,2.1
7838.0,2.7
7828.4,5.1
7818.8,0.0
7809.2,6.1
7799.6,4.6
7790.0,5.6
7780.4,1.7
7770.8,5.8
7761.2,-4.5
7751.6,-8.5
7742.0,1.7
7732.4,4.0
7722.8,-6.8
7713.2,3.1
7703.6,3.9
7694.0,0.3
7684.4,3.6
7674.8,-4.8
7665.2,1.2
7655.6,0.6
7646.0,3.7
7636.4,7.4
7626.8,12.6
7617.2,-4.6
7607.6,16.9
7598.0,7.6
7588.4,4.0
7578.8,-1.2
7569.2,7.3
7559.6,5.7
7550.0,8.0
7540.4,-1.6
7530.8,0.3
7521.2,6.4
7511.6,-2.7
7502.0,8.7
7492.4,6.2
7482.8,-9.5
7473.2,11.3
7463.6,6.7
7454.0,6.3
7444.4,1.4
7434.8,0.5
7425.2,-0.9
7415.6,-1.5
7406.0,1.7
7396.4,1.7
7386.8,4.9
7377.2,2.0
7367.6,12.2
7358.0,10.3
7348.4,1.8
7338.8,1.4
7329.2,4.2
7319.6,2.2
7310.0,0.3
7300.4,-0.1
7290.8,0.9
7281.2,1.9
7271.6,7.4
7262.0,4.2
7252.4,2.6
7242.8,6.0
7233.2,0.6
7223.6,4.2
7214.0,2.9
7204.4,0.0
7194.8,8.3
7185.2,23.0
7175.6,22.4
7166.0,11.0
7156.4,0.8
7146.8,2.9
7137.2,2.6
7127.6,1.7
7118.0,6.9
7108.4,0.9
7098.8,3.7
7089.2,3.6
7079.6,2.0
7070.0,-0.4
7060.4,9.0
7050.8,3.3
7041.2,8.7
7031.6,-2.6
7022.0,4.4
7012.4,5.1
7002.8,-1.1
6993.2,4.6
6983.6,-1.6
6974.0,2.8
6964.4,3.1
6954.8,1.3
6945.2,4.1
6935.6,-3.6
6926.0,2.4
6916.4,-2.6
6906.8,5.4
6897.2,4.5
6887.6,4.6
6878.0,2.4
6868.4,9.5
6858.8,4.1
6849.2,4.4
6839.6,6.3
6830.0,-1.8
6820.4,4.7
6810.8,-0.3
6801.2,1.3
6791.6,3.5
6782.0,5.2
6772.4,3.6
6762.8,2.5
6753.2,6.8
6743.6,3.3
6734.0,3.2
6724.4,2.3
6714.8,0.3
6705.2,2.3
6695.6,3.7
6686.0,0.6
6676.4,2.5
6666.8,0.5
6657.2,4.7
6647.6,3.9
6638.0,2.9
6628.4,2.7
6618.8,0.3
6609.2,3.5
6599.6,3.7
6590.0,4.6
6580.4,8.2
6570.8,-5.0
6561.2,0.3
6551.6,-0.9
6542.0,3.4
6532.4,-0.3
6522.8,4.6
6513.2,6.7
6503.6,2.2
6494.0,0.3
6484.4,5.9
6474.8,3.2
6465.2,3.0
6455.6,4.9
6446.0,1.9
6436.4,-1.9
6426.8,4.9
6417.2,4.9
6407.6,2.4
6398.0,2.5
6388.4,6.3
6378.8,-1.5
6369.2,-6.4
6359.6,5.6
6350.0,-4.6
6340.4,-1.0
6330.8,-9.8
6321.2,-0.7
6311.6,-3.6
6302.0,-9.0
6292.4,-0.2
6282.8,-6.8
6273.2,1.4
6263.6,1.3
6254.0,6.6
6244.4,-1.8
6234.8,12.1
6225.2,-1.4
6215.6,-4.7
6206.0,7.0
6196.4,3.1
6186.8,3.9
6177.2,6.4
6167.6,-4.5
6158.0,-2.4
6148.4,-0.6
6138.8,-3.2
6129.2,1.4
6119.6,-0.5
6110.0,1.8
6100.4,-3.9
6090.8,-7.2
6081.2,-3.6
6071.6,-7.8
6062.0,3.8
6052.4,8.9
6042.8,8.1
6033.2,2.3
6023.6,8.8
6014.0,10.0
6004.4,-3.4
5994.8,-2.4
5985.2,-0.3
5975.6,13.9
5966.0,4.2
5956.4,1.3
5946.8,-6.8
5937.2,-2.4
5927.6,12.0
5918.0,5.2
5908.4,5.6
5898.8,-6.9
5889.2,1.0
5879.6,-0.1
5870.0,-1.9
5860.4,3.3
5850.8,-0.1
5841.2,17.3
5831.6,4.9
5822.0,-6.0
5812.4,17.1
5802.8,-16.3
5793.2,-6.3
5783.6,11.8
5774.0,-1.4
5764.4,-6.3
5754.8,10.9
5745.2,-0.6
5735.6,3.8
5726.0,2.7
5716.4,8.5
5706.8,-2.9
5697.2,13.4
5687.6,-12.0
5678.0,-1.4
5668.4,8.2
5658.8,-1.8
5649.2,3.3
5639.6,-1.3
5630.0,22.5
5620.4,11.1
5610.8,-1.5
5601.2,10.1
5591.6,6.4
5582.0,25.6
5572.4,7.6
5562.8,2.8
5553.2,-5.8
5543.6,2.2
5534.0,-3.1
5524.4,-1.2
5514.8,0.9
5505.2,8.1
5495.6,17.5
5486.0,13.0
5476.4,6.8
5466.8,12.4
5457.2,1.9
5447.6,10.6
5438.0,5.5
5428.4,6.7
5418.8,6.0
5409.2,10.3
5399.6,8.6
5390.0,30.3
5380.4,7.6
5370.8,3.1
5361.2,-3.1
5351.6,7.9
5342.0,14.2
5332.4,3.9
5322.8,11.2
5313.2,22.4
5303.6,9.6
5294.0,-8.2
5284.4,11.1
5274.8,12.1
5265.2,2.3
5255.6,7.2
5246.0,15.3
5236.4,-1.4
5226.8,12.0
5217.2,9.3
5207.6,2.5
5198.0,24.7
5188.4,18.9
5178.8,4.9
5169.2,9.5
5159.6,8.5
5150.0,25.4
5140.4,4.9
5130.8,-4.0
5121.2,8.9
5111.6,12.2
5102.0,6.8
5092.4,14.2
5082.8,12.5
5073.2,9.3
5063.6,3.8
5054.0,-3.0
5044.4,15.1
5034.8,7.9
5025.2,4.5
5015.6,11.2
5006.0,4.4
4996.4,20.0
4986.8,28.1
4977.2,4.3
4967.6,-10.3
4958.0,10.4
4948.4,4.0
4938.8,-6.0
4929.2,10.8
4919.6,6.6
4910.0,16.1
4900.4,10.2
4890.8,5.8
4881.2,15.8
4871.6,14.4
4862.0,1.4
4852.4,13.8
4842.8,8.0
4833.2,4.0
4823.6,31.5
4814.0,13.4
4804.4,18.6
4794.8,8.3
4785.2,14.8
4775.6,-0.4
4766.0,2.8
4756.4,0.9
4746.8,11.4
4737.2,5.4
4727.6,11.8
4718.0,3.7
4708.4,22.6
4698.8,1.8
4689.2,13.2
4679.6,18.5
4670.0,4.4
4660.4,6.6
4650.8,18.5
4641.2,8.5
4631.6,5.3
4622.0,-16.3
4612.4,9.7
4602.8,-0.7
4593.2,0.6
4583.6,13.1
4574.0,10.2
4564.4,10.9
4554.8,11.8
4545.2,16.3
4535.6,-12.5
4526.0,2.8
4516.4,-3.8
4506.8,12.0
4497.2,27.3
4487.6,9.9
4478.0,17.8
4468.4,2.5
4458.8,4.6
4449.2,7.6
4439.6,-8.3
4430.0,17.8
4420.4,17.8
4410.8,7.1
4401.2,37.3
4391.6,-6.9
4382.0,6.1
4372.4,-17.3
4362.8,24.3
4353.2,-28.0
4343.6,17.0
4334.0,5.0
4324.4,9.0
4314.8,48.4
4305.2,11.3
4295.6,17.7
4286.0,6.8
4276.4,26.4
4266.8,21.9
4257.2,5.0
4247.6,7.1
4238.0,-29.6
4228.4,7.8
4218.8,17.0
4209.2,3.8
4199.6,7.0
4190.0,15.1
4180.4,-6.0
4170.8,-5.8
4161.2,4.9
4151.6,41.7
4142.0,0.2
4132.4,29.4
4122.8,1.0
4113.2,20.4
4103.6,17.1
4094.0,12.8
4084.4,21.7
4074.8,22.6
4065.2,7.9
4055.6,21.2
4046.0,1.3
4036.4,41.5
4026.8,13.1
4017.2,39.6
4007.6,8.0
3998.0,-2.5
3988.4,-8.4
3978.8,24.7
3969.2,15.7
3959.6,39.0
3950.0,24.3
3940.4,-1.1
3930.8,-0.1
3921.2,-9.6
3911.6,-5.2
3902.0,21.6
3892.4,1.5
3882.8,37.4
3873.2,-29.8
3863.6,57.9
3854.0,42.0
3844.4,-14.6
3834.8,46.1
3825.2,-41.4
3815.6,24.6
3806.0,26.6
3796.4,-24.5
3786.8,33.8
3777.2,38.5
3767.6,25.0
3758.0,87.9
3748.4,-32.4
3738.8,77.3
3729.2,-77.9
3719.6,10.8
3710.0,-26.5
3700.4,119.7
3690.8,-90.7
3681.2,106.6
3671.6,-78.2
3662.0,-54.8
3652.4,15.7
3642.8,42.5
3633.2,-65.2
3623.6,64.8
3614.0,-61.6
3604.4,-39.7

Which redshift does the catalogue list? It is 0.926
